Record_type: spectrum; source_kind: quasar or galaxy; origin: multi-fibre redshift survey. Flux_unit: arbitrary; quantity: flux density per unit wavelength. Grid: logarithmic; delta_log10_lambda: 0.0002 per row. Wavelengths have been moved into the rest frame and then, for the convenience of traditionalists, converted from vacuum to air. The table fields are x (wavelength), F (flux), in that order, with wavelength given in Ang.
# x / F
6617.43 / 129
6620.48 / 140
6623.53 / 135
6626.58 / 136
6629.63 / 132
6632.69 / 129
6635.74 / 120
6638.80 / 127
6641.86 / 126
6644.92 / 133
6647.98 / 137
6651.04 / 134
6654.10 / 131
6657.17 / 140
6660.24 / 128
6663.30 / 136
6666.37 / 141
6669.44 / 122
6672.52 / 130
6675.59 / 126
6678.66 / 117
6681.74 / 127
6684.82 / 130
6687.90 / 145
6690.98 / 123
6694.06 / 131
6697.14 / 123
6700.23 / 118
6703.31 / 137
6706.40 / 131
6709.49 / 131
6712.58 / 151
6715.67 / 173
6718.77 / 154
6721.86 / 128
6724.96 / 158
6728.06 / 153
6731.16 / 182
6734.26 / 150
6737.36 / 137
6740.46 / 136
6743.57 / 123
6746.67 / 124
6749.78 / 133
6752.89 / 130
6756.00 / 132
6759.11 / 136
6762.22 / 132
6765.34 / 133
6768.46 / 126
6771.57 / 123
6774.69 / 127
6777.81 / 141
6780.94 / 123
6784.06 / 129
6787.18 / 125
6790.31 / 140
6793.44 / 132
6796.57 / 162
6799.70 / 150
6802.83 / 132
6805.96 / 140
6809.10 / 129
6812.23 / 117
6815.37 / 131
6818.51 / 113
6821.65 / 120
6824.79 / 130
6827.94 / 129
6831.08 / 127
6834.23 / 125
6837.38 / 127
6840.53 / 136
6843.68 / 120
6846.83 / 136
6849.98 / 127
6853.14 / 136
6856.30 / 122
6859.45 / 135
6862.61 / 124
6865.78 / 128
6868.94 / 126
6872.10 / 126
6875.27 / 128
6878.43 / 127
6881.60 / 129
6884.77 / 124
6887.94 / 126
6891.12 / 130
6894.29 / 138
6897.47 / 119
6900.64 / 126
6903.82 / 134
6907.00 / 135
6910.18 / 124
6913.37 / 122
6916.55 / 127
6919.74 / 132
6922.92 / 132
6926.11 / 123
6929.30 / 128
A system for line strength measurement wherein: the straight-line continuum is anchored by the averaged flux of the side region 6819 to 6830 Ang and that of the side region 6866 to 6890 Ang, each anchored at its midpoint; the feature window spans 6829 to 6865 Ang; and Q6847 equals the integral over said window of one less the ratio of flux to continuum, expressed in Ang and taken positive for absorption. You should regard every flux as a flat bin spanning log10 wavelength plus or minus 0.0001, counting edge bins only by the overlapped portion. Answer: -0.8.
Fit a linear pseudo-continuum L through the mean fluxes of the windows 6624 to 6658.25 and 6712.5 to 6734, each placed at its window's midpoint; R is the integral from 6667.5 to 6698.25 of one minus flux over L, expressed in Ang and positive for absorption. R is 3.6 Ang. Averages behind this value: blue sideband 131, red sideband 157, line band 128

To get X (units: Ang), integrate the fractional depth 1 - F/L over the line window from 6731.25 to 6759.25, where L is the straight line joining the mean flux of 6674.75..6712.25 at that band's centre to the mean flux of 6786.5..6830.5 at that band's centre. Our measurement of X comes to -1.16 Ang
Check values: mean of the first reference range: 129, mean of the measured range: 136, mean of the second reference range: 132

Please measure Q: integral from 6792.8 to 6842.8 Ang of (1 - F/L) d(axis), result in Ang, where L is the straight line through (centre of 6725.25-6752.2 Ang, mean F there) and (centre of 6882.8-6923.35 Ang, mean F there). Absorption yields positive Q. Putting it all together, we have 1.7 Ang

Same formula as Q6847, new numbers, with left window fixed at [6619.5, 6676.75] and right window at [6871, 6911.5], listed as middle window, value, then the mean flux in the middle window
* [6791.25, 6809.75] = -1.7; 141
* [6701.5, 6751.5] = -5.0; 144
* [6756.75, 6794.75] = -0.2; 131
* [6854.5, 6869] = 0.2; 127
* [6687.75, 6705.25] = 0.4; 128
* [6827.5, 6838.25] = 0.2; 127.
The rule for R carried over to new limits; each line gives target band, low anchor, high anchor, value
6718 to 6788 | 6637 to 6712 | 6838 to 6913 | -3.55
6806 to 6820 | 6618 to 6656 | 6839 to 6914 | 0.51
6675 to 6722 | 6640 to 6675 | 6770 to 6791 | -1.12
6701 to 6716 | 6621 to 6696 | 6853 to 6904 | -1.25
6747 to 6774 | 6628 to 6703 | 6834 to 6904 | -0.27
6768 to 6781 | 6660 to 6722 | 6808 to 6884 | 0.13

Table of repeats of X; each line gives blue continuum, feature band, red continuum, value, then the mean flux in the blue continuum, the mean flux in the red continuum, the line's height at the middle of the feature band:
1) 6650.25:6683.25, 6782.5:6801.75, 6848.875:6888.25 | -1.6 Ang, 130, 128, 129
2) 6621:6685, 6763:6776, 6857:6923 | 0.2 Ang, 130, 128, 129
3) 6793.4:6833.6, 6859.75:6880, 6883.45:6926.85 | 0.4 Ang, 132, 128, 129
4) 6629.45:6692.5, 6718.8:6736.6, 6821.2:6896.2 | -3.3 Ang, 130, 128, 129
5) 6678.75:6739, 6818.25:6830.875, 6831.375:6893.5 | 0.6 Ang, 141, 128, 131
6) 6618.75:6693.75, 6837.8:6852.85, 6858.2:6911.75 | -0.2 Ang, 131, 128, 129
